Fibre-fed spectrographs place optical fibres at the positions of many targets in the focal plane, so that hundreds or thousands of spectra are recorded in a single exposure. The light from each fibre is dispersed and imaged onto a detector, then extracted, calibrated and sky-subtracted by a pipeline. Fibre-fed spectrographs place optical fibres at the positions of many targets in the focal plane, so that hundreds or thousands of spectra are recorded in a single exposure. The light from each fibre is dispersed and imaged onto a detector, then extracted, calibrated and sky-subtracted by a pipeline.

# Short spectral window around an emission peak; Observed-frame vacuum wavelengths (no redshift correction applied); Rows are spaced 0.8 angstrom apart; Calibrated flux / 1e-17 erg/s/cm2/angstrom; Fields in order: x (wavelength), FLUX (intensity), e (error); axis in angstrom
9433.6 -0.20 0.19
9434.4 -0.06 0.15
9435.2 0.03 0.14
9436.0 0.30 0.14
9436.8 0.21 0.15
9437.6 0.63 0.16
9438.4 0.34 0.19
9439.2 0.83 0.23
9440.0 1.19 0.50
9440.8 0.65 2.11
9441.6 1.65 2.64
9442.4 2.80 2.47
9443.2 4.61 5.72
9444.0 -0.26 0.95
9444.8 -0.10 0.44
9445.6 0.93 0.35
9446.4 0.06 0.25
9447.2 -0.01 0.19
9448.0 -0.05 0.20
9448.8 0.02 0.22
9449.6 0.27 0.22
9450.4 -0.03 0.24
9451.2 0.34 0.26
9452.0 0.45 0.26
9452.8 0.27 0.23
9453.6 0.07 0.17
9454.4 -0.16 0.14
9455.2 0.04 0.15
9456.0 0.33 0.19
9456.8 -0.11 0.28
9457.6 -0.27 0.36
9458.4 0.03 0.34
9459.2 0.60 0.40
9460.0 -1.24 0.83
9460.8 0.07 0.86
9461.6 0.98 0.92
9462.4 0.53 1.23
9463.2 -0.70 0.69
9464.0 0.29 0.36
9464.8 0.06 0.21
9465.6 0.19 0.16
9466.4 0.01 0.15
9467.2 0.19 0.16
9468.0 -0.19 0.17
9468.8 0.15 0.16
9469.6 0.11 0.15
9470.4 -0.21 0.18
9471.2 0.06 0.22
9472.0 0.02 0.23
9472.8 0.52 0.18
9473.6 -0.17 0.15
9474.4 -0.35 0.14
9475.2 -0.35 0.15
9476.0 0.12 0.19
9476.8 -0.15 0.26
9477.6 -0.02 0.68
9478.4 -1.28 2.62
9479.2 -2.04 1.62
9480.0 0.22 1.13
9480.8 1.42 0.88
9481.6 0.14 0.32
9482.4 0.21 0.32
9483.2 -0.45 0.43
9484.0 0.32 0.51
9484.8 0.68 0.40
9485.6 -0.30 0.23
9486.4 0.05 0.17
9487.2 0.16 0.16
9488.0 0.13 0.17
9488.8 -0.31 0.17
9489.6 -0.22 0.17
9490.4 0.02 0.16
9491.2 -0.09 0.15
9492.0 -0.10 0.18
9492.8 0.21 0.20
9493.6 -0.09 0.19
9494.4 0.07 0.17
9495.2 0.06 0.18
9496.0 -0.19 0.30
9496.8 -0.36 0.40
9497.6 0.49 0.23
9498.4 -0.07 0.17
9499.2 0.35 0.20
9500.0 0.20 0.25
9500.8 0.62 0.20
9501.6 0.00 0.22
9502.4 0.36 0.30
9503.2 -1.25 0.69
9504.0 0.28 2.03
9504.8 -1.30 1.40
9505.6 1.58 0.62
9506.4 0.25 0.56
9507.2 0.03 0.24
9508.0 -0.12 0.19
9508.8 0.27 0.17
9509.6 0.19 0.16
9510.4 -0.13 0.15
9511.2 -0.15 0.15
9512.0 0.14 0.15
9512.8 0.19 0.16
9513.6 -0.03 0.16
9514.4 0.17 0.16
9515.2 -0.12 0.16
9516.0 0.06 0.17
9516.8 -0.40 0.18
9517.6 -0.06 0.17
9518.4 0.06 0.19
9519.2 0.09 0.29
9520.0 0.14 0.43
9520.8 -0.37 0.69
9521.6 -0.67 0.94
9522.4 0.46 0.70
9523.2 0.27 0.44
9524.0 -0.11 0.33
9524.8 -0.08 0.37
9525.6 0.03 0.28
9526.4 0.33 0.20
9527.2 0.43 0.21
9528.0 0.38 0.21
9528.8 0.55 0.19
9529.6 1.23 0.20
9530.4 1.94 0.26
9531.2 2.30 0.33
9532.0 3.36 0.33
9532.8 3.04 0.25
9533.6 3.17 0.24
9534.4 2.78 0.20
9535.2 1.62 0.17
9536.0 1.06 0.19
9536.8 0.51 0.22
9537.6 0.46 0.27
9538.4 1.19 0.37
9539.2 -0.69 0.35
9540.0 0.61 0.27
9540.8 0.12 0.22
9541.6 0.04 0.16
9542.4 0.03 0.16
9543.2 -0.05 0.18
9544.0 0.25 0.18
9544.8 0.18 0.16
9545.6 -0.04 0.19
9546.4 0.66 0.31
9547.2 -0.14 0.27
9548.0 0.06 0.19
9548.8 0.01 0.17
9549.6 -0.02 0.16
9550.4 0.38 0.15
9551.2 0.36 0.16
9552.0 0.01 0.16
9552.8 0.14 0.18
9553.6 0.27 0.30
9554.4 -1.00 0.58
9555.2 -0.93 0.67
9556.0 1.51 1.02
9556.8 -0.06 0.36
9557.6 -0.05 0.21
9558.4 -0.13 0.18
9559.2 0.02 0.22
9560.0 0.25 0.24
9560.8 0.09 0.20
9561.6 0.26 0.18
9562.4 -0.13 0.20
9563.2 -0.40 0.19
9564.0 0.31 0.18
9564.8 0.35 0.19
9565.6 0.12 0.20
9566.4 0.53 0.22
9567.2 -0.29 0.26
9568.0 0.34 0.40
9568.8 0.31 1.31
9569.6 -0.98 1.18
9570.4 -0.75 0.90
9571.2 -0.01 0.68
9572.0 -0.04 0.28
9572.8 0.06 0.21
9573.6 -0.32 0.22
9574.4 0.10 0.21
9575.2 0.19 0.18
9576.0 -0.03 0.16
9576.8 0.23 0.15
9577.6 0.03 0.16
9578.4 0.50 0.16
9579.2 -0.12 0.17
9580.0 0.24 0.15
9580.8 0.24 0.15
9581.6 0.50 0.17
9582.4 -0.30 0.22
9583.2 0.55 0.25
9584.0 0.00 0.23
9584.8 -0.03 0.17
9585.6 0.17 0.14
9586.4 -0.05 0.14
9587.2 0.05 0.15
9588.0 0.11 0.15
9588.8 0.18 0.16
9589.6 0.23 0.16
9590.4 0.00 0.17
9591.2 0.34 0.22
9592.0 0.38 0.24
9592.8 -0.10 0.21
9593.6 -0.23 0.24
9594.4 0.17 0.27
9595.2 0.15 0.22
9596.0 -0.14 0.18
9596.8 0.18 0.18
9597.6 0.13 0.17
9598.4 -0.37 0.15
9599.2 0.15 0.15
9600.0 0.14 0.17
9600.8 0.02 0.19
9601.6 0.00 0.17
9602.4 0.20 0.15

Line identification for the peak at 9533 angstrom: [O III] 5007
